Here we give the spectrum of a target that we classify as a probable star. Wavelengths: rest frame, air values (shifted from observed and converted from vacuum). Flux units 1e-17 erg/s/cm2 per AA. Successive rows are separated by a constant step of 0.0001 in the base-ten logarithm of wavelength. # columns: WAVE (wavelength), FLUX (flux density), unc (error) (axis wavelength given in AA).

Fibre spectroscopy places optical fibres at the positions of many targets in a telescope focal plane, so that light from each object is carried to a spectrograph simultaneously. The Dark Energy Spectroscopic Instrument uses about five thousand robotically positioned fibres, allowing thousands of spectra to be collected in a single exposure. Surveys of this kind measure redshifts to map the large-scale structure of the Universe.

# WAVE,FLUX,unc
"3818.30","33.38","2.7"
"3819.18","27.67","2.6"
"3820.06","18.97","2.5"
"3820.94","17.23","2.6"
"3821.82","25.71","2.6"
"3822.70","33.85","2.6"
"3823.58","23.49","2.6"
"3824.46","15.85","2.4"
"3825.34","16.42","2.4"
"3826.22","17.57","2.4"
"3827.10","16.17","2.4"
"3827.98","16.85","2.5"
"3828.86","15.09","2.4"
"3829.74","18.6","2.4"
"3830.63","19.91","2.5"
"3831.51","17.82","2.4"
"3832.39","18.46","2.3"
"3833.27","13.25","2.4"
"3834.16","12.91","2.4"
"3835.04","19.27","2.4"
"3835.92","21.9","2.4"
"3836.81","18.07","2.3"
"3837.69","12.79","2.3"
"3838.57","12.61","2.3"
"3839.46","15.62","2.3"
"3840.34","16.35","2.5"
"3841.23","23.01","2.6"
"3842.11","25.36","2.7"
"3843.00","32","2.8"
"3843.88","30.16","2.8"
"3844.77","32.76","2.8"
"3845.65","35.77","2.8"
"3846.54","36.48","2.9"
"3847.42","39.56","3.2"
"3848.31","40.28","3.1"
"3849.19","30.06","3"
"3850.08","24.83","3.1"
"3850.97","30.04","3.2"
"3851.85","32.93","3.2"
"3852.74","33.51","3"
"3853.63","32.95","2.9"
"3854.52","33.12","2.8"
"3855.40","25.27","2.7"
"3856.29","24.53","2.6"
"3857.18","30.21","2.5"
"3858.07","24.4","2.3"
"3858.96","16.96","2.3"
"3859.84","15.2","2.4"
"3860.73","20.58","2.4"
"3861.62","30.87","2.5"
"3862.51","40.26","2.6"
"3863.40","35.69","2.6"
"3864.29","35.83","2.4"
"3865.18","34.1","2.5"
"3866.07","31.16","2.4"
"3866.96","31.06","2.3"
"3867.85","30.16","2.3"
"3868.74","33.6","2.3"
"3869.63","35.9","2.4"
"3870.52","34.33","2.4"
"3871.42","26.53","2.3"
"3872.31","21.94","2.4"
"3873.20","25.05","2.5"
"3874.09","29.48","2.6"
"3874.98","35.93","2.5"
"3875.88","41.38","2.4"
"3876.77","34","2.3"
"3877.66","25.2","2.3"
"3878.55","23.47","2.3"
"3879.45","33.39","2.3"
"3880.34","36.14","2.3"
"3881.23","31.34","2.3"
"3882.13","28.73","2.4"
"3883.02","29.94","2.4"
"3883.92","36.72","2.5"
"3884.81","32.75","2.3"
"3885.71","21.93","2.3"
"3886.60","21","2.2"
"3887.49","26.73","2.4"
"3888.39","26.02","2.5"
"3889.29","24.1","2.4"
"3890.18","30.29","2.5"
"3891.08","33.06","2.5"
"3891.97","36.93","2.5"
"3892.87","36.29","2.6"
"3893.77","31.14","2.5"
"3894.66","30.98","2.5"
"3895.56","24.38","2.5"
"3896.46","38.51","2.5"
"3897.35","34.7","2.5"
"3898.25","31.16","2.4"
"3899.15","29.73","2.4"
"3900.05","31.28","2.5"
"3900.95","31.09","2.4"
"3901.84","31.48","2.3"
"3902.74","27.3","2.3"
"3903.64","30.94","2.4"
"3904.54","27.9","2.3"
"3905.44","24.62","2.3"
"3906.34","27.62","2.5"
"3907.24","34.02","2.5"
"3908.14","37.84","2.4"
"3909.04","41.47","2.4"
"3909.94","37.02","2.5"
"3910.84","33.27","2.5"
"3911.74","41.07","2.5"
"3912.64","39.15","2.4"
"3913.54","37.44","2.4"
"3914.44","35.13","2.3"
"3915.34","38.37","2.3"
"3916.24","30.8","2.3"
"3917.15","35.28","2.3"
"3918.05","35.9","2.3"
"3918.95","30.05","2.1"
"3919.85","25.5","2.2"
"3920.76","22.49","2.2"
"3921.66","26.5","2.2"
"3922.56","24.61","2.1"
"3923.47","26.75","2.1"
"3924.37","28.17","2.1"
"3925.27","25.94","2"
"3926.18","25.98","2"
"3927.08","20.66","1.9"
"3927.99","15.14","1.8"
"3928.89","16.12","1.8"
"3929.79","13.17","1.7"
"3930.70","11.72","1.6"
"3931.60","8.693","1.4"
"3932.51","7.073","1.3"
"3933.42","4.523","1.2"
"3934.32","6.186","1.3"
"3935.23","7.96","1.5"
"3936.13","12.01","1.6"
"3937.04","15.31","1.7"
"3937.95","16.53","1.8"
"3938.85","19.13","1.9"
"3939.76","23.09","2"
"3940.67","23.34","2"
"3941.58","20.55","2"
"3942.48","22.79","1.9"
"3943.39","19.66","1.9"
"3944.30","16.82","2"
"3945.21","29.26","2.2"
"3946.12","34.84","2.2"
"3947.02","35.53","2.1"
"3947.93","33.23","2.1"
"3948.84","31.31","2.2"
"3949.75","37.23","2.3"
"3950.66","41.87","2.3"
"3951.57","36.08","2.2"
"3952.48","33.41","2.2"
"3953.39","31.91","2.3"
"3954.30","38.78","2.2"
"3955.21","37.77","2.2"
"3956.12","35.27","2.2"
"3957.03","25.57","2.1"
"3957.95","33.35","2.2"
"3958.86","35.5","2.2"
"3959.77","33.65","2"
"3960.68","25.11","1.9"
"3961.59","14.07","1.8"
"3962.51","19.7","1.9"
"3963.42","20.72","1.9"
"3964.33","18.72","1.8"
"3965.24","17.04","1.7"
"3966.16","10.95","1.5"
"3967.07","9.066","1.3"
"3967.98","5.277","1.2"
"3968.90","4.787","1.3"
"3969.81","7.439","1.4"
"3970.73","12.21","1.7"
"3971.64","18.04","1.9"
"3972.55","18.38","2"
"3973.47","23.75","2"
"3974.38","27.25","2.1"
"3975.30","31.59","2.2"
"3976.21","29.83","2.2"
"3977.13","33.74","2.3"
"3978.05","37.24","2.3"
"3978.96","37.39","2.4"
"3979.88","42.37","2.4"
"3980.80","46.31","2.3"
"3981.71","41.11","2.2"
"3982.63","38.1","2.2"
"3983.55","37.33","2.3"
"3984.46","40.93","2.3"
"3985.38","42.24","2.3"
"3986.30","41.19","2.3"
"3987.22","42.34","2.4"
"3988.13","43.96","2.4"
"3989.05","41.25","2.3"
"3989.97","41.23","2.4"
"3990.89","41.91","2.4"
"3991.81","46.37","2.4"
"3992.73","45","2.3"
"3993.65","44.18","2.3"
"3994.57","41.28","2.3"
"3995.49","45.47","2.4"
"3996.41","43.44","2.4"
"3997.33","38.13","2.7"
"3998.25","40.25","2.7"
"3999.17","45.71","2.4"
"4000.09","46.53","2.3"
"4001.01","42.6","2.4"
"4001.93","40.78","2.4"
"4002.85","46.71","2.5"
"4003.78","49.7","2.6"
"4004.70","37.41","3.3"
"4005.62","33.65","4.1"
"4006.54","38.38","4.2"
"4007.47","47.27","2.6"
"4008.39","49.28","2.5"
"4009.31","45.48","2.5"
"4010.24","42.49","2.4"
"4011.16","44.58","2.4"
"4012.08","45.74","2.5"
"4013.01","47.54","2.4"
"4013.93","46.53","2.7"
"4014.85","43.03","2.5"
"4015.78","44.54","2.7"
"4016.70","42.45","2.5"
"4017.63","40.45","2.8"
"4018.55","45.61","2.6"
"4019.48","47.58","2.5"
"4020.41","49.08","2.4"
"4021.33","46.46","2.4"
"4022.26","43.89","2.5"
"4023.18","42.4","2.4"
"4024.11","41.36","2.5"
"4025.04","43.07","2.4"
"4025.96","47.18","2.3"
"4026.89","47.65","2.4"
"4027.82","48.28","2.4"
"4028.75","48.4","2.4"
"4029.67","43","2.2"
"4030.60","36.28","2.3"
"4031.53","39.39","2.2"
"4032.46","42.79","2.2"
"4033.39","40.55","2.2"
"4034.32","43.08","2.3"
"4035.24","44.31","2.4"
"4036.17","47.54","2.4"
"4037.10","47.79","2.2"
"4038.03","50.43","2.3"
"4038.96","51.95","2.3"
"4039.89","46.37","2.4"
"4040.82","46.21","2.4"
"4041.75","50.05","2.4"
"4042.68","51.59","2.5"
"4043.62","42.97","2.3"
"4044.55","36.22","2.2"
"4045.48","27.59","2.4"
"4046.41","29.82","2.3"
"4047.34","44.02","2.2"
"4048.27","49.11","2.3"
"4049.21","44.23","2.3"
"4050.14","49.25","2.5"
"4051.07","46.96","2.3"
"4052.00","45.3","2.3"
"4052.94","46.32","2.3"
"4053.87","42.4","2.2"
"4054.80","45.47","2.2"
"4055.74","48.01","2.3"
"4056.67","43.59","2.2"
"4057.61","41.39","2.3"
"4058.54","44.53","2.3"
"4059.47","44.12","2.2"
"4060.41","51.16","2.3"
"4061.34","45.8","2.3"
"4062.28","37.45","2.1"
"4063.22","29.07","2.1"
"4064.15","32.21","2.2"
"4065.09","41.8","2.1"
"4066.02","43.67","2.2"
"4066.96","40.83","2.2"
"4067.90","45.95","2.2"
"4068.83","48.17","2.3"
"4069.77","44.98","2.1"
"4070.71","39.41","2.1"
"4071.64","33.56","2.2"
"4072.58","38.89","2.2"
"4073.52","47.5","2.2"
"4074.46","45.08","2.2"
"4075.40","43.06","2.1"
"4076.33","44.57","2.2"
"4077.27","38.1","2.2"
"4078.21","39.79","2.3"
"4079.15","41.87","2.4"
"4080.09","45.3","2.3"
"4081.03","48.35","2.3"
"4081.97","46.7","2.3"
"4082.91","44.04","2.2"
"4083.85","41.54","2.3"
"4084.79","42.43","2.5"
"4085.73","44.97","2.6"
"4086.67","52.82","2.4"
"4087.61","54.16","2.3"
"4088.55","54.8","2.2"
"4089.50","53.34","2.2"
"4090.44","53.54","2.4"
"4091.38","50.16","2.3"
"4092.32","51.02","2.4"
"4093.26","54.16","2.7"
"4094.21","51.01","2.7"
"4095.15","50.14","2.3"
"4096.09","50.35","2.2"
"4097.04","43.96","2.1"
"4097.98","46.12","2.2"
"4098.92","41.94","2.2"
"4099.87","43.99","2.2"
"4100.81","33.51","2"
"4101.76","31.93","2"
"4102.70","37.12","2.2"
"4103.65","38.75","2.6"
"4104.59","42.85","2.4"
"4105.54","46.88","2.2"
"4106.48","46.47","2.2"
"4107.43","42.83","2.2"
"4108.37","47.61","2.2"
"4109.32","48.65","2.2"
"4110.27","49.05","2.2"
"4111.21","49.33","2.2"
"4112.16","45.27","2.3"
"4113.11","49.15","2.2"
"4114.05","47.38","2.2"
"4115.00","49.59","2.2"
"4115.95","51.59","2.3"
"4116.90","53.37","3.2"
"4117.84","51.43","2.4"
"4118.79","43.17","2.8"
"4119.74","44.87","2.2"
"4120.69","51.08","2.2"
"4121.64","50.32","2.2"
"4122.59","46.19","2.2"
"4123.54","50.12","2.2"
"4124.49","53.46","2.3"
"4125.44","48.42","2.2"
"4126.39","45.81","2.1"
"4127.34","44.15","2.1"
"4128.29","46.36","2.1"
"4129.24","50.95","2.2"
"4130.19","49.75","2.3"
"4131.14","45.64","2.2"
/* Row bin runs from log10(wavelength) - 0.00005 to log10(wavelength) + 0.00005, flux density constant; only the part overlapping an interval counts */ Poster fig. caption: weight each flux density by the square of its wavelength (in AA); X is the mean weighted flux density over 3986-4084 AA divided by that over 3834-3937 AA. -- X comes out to 1.69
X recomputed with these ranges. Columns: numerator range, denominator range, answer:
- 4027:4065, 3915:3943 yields 2.25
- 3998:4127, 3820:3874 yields 1.96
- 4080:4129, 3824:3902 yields 1.93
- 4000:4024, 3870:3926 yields 1.51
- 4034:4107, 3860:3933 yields 1.64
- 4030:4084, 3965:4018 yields 1.21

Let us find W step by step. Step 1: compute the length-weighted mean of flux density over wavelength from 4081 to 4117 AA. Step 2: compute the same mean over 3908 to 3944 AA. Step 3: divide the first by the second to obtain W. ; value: 1.96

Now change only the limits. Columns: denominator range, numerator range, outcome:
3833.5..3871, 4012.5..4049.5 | 1.59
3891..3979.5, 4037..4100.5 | 1.71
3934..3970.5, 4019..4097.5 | 1.91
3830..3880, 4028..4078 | 1.58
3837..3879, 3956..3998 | 1.07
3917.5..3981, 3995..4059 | 1.86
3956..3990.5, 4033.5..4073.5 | 1.52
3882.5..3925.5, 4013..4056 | 1.43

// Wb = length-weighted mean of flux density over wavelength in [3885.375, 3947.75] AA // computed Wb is 26.4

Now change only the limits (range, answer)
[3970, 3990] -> 34.4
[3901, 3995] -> 28.2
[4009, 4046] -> 44.5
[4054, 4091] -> 44.2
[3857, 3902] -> 30.3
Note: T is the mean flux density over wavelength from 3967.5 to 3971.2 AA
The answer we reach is 7.49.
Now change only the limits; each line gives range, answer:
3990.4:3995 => 43.7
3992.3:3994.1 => 44.6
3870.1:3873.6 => 26.9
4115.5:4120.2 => 48.9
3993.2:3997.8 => 42.5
